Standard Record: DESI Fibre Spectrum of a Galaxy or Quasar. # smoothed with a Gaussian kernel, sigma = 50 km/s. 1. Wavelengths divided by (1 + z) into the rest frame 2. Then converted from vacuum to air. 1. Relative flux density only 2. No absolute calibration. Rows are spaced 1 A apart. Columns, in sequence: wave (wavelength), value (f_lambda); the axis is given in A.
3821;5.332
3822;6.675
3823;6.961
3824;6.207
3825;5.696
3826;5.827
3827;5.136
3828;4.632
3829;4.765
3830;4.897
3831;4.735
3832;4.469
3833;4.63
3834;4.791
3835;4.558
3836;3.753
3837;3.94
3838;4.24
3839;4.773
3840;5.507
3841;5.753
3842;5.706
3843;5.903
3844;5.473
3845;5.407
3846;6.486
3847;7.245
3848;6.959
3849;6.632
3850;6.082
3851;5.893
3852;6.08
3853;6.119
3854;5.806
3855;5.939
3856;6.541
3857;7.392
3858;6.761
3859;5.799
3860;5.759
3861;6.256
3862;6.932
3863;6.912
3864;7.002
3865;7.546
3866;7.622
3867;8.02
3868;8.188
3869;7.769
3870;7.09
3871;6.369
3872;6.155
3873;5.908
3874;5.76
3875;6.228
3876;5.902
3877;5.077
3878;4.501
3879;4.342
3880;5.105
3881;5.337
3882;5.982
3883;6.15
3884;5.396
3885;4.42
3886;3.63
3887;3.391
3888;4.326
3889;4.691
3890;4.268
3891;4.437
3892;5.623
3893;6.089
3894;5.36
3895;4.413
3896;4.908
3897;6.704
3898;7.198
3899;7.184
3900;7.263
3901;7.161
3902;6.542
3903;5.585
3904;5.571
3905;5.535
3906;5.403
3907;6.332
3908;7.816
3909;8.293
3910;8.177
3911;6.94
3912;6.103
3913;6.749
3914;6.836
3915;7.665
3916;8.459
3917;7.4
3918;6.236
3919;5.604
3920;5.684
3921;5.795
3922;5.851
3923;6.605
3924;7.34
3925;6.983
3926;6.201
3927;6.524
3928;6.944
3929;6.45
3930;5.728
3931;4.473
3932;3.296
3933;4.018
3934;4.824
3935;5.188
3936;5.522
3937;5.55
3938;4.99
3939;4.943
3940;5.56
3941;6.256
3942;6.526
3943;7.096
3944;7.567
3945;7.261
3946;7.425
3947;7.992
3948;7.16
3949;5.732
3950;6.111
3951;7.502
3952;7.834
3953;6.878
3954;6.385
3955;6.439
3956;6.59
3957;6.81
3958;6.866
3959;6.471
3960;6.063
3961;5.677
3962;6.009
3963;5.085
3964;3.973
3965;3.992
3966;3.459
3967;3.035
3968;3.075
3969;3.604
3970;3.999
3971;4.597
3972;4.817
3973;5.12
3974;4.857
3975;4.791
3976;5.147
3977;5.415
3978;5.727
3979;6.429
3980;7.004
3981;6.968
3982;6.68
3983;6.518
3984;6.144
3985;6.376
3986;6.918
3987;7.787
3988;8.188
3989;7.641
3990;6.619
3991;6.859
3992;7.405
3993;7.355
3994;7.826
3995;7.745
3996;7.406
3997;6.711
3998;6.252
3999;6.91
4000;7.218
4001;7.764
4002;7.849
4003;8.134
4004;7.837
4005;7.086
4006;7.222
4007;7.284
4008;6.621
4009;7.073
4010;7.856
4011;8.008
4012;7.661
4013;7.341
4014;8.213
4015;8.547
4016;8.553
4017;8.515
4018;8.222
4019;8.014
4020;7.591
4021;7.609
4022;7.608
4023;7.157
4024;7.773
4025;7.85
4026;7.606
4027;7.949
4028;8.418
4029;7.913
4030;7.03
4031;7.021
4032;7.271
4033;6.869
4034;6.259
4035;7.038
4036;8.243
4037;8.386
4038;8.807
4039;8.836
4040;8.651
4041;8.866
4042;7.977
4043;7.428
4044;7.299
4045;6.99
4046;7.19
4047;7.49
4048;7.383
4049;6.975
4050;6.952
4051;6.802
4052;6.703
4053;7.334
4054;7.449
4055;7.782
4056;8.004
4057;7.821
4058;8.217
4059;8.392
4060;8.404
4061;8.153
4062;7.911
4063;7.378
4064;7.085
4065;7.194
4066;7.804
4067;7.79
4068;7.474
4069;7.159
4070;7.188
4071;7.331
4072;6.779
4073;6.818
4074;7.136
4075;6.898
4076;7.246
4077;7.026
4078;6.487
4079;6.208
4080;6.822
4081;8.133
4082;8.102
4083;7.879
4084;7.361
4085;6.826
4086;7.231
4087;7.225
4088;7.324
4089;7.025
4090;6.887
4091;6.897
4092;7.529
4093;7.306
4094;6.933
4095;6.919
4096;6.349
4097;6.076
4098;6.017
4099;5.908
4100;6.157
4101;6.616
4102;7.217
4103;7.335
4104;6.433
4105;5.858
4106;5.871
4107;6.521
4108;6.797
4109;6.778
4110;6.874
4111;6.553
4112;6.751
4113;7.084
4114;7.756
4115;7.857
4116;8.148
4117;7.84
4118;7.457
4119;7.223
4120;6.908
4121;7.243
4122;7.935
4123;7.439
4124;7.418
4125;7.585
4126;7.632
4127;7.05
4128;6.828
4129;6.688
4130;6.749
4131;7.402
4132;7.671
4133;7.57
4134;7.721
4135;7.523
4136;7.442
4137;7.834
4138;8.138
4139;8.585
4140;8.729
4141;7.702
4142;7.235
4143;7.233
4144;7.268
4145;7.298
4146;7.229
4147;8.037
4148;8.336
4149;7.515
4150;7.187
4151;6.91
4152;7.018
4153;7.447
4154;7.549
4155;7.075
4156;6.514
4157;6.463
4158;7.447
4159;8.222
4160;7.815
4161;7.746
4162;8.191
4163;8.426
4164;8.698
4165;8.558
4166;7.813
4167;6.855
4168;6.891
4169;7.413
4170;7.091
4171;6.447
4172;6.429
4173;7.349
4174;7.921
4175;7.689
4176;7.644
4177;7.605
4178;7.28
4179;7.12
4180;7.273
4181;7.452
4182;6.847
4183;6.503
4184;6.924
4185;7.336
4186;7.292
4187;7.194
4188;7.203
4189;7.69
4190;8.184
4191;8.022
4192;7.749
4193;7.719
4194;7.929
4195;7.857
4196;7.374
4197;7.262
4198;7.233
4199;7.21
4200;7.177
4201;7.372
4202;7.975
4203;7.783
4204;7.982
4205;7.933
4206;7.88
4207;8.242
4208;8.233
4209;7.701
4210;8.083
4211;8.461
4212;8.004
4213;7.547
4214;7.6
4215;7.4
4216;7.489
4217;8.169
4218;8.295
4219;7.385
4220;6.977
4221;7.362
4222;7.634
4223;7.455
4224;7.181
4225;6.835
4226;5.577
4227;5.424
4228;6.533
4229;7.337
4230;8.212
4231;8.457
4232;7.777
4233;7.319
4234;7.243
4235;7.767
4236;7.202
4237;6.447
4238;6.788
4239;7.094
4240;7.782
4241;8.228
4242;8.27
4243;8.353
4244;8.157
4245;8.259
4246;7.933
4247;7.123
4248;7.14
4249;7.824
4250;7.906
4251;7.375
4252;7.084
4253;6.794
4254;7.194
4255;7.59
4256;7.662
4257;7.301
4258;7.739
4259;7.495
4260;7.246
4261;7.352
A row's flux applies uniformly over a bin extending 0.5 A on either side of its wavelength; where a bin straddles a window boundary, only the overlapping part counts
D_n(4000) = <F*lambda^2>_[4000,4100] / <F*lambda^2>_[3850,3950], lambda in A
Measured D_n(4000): 1.31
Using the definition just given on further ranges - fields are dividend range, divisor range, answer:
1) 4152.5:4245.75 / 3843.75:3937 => 1.43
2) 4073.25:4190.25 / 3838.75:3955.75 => 1.32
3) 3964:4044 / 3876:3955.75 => 1.21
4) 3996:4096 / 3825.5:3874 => 1.39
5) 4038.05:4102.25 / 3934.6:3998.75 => 1.25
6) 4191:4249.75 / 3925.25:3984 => 1.50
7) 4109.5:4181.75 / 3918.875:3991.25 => 1.38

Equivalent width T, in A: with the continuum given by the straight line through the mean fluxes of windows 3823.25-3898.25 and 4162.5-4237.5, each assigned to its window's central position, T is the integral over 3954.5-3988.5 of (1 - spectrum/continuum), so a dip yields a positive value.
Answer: 3.7 A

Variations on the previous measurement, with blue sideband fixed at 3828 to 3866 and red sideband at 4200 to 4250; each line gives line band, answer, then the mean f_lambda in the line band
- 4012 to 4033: -3.72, 7.78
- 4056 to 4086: -2.54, 7.42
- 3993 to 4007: -1.88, 7.38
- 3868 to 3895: 2.48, 5.39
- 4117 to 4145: -1.43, 7.49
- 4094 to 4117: 0.85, 6.75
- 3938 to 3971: 2.09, 5.88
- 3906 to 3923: -2.01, 6.82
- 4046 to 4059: -1.31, 7.44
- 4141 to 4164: -0.84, 7.49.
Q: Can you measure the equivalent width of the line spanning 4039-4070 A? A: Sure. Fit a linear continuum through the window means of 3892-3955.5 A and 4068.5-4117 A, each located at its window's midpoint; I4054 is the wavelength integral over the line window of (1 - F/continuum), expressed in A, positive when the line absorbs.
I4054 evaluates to -3.6 A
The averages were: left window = 6.35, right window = 6.96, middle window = 7.62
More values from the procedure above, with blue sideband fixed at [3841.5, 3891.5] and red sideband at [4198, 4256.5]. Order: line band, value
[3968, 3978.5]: 2.8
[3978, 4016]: -4.3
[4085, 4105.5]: 0.6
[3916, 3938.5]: 1.4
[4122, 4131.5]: -0.2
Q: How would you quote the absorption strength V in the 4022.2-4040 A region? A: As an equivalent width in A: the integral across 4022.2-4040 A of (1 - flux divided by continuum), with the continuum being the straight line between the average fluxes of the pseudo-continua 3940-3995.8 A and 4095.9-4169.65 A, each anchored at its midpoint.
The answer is -2.9 A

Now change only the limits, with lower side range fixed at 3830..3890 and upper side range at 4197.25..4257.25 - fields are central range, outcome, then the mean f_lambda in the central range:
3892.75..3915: -1.9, 6.49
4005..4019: -2.7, 7.76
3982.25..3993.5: -1.2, 7.06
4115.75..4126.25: -0.7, 7.51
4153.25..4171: -0.8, 7.54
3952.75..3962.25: -0.3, 6.42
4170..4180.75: 0.0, 7.27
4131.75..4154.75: -1.6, 7.61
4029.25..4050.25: -3.0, 7.58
